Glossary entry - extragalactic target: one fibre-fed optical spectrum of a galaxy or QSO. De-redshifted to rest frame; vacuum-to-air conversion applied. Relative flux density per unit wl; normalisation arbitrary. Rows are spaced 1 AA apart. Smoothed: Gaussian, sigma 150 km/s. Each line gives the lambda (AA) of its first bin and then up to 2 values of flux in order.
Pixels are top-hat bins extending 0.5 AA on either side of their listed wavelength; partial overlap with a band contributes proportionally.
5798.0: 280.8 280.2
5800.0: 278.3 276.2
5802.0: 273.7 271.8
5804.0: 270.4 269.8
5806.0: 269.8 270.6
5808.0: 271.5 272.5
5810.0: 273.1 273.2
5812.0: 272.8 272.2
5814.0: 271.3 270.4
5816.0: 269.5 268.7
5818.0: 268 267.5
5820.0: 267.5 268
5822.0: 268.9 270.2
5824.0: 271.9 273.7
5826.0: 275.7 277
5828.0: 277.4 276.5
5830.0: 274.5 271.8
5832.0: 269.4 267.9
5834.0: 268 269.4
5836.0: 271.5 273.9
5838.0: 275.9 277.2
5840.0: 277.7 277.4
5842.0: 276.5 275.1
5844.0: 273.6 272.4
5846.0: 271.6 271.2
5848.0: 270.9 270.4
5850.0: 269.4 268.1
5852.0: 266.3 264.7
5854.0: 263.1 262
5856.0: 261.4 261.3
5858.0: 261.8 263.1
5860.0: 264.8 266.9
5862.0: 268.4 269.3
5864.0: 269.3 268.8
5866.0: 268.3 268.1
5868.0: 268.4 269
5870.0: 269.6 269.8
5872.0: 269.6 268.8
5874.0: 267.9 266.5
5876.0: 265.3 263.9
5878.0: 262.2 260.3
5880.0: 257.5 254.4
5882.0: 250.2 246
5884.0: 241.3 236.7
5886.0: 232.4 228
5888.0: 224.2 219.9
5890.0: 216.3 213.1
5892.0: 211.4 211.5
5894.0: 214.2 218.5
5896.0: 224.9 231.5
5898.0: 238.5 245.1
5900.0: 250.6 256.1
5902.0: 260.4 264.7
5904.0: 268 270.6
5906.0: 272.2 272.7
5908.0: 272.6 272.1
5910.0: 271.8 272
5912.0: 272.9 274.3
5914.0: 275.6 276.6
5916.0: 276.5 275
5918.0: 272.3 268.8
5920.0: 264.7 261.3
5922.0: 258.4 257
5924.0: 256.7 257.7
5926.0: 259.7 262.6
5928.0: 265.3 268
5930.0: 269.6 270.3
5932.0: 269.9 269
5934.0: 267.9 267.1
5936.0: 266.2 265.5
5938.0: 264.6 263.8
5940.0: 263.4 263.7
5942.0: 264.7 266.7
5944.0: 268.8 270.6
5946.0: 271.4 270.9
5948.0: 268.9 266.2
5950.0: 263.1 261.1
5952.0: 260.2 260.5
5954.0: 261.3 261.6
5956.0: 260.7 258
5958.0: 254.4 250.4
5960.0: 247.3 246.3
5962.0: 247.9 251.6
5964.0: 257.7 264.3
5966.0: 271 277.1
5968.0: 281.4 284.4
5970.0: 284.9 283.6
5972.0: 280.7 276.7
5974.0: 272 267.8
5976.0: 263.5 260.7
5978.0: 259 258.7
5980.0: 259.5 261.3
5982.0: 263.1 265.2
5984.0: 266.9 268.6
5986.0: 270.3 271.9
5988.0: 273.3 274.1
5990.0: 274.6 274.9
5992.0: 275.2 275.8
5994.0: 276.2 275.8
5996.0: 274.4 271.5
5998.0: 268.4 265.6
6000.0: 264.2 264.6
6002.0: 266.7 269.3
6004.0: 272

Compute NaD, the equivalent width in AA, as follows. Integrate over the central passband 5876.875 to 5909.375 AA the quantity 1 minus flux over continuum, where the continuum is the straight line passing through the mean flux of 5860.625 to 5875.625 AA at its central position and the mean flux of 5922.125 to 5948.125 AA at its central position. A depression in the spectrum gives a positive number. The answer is 2.85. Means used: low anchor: 269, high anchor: 266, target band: 244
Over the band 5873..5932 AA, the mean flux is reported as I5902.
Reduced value 255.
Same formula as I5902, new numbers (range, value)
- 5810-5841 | 272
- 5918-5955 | 265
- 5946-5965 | 259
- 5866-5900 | 245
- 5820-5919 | 262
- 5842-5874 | 268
